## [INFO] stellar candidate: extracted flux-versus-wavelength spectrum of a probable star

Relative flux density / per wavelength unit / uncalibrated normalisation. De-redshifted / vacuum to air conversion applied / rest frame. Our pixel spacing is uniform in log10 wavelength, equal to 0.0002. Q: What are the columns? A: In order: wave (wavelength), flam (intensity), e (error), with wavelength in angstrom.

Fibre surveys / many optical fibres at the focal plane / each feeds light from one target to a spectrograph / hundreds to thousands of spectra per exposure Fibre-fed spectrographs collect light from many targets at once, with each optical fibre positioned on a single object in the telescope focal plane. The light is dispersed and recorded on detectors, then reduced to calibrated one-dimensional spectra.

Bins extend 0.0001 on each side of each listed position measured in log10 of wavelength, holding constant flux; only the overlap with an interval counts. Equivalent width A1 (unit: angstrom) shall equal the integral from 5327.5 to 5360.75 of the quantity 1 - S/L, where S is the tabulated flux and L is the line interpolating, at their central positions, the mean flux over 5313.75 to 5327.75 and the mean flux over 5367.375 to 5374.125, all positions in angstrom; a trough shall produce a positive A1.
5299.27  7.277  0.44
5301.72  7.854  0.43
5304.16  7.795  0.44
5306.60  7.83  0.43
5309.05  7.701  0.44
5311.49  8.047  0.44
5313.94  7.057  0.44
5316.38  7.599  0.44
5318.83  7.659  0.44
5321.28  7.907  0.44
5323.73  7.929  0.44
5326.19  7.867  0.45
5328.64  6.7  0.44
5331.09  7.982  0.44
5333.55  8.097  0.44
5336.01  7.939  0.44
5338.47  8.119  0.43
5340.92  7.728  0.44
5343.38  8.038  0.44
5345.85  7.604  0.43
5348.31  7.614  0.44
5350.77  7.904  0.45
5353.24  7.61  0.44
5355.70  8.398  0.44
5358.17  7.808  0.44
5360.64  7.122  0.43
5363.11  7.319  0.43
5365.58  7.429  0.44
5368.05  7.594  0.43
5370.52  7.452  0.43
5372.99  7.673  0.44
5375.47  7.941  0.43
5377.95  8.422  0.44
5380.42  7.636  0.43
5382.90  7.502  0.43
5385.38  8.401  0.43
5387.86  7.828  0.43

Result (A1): -0.6 angstrom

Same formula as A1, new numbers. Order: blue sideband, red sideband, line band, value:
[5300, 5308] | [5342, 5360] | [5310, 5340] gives 0.2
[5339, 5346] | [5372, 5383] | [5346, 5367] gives 0.6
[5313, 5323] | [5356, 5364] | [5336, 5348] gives -0.5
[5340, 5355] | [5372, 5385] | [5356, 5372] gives 0.6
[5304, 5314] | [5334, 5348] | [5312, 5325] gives 0.2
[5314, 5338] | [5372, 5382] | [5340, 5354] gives 0.1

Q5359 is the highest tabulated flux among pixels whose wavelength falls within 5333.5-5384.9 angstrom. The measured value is 8.422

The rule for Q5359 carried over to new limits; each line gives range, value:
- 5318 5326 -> 7.929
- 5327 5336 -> 8.097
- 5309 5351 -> 8.119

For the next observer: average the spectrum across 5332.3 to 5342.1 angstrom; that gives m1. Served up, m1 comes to 7.97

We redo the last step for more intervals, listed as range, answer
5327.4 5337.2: 7.68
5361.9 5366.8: 7.37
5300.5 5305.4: 7.83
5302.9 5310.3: 7.78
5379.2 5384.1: 7.57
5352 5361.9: 7.73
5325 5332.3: 7.52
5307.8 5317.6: 7.6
